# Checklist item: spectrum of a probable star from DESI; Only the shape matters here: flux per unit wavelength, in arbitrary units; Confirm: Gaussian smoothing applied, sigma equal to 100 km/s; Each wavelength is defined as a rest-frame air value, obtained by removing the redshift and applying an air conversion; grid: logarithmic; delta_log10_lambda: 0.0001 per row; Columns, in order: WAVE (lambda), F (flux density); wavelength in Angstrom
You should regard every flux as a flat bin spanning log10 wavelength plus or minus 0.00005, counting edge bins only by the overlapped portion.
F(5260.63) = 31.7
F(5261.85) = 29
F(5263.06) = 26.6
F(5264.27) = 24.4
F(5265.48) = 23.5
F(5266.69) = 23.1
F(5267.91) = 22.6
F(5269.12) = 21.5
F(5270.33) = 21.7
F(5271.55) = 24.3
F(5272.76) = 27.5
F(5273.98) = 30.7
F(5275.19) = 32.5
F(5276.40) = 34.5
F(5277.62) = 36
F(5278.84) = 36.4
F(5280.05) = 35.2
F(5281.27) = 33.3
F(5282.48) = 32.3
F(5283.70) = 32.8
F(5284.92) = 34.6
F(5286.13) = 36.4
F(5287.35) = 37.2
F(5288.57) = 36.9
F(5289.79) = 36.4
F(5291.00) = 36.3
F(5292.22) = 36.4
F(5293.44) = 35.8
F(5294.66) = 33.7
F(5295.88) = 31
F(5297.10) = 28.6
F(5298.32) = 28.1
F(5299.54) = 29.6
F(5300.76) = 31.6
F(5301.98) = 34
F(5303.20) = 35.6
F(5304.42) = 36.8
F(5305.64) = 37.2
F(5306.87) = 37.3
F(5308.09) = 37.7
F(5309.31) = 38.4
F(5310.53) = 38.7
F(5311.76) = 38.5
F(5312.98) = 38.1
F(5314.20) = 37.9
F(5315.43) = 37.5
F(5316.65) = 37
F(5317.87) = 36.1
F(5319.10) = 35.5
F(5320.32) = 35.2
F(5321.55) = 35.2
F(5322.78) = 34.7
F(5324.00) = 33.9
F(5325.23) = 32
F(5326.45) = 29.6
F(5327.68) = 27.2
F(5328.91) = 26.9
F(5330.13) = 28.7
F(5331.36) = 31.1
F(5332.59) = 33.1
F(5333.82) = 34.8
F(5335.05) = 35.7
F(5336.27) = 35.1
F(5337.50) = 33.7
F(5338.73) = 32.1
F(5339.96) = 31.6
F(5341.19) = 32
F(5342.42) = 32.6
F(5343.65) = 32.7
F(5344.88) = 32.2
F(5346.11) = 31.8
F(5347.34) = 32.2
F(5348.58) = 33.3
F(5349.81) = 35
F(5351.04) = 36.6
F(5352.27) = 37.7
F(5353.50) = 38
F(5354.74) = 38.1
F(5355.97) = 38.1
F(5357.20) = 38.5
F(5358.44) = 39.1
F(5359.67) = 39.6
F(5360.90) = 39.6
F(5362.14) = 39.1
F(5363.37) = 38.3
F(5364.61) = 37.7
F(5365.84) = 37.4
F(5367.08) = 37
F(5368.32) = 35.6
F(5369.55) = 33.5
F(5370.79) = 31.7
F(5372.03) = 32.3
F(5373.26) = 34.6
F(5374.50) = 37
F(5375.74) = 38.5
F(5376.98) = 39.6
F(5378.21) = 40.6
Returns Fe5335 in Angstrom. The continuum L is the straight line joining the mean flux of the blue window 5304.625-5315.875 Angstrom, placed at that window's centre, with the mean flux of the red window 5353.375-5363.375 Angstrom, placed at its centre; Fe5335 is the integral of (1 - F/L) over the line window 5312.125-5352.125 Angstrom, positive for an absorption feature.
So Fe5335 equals 4.9 Angstrom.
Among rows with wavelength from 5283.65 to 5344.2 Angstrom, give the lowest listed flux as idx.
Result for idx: 26.9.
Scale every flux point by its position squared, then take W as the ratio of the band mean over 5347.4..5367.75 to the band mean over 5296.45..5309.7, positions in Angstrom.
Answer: 1.13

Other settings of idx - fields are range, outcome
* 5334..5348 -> 31.6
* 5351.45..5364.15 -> 37.7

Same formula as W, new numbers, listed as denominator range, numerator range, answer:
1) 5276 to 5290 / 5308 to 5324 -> 1.06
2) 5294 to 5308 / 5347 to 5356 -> 1.11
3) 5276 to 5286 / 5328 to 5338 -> 0.95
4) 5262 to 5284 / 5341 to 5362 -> 1.28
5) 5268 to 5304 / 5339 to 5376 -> 1.13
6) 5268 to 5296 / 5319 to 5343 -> 1.01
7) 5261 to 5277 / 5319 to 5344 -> 1.26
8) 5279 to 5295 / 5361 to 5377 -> 1.06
